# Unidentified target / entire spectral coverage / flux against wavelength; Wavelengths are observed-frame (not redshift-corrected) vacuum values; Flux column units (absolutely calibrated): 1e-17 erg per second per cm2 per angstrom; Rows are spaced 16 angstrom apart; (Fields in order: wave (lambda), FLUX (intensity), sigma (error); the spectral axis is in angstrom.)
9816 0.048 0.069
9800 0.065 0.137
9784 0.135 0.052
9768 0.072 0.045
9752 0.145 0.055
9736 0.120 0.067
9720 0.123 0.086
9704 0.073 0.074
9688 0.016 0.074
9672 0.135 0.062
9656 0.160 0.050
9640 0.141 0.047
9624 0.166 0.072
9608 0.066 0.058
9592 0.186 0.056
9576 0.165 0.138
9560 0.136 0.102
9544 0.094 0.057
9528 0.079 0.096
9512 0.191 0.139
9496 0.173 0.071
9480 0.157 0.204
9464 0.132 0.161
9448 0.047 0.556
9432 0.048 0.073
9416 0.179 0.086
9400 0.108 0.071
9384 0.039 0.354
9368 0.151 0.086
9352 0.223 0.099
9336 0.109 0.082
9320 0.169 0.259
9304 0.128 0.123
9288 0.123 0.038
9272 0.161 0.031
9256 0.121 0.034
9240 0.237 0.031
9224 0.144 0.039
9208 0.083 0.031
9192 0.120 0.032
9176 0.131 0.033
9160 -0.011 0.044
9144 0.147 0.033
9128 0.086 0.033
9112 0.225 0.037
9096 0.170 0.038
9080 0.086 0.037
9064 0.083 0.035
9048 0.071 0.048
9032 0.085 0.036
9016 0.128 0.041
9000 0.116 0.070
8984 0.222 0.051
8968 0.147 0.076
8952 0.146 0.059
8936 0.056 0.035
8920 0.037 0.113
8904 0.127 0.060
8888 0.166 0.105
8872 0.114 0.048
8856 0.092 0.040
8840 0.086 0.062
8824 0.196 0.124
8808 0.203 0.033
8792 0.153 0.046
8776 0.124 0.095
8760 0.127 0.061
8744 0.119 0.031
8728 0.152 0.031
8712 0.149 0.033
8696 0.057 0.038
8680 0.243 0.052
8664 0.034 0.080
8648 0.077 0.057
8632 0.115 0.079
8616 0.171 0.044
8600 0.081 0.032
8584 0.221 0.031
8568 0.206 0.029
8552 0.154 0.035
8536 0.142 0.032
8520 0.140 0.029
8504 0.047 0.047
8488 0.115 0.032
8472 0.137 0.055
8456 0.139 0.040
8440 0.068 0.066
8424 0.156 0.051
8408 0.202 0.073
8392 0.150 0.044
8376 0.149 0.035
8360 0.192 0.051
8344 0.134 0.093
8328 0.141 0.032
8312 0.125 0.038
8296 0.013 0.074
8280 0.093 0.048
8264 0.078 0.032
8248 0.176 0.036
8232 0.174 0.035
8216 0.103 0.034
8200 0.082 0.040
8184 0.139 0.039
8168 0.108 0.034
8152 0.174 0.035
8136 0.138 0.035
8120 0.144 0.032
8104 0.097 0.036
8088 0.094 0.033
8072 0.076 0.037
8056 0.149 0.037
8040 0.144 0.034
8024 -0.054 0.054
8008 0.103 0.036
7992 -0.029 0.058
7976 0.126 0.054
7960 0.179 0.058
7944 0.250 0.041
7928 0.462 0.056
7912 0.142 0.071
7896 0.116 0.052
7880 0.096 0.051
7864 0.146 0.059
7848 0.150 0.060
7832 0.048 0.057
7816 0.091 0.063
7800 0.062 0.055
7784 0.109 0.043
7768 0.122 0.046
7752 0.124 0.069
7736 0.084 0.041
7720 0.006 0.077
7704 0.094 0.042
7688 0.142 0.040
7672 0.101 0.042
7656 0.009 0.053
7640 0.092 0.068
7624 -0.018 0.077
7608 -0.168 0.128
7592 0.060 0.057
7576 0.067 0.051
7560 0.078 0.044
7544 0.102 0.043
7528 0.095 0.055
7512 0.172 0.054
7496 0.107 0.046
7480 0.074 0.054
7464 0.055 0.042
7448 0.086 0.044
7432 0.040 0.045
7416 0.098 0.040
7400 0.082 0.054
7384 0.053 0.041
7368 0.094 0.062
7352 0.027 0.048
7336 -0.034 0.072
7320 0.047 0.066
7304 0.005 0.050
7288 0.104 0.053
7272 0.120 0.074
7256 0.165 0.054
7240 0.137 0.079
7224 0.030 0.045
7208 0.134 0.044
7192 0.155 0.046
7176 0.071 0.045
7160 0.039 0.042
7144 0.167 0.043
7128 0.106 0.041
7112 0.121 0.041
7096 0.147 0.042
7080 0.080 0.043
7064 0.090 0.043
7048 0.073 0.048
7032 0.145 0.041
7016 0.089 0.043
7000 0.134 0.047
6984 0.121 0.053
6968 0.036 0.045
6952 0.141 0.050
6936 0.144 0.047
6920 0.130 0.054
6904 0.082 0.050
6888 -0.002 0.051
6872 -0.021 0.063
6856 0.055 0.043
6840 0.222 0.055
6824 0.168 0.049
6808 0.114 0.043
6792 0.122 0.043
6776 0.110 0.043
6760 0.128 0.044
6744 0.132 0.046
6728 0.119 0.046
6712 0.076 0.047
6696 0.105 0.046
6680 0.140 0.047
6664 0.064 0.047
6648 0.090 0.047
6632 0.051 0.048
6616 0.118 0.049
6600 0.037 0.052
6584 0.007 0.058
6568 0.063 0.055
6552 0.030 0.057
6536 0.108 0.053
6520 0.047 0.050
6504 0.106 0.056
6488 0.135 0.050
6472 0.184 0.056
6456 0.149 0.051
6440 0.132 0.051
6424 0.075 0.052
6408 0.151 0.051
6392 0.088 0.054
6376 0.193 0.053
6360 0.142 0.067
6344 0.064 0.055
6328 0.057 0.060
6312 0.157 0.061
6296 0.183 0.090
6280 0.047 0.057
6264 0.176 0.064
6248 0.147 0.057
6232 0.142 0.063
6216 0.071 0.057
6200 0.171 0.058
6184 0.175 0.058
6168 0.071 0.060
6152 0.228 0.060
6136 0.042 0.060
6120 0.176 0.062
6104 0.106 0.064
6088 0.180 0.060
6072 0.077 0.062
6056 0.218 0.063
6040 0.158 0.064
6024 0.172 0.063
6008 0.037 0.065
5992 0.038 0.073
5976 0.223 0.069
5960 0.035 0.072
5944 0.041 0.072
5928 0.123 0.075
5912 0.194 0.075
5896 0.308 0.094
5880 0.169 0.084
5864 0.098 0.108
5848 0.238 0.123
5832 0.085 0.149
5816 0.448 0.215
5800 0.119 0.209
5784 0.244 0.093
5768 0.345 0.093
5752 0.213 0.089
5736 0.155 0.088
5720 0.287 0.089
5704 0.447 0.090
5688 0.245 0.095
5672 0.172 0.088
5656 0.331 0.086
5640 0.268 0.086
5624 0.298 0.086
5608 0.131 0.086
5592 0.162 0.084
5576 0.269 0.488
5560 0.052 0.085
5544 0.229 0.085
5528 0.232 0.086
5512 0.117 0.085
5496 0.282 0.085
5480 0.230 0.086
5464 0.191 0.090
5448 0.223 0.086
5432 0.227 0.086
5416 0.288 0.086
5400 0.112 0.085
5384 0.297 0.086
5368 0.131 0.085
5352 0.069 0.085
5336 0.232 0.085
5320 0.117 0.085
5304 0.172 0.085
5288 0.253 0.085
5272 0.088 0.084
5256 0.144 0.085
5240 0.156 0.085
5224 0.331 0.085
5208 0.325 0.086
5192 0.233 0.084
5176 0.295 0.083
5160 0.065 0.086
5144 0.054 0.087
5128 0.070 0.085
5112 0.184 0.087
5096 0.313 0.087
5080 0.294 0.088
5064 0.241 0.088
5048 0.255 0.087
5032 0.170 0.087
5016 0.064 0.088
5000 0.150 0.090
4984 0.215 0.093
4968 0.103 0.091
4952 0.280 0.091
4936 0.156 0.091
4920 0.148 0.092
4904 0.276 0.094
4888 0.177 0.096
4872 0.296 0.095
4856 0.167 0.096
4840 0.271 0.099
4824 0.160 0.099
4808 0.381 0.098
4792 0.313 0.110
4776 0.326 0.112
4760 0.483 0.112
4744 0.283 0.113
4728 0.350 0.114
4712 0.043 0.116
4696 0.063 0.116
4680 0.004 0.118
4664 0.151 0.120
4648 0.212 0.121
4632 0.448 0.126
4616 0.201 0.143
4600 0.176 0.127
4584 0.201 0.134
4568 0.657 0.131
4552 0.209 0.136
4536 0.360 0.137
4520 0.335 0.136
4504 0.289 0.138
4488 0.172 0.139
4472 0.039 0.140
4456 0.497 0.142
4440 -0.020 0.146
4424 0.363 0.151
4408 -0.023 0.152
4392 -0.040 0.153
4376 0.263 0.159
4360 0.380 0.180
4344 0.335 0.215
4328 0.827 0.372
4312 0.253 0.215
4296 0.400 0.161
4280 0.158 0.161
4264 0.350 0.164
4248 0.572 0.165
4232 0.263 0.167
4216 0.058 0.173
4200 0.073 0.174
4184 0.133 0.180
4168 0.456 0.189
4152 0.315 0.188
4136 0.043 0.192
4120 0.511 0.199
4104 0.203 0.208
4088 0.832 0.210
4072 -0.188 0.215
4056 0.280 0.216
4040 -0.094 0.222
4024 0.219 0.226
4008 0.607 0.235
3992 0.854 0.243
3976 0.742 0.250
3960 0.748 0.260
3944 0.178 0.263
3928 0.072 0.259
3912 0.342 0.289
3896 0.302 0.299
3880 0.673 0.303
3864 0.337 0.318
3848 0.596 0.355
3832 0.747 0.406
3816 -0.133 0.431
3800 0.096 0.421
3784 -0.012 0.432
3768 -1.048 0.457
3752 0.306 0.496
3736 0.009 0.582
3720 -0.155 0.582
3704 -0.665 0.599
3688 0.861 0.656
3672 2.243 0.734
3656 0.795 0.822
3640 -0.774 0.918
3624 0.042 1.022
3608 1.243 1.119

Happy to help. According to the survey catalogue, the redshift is 1.128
